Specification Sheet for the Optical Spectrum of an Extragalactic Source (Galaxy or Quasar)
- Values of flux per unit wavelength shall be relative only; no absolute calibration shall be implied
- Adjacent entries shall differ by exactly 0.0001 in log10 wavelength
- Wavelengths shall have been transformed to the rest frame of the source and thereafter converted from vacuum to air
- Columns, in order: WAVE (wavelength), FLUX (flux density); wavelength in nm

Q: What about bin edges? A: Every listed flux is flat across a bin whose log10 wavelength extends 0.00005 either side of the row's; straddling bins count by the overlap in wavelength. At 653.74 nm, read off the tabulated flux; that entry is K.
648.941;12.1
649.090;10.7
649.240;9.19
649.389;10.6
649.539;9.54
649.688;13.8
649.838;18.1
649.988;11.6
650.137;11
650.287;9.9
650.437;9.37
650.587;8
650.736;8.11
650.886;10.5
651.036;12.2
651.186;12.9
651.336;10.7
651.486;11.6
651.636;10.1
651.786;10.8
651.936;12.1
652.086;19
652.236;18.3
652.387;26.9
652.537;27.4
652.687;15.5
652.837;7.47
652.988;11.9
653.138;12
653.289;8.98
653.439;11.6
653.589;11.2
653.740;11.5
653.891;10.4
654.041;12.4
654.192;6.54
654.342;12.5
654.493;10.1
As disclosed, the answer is 11.5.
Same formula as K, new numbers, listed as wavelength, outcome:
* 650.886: 10.5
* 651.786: 10.8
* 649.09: 10.7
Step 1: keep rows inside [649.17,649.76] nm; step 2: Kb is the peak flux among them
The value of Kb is 13.8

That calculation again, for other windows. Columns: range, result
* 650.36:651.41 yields 12.9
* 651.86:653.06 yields 27.4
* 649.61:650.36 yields 18.1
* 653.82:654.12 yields 12.4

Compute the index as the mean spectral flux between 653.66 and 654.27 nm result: 10.2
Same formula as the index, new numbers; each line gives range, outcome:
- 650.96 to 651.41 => 11.9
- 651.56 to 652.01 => 11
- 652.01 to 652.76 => 21.4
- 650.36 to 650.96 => 9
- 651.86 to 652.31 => 16.5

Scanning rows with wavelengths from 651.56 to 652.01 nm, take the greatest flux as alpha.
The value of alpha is 12.1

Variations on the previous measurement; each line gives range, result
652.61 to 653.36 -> 15.5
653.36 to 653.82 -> 11.6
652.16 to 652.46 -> 26.9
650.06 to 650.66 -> 11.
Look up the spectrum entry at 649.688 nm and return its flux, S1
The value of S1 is 13.8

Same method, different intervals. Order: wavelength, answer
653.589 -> 11.2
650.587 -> 8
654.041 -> 12.4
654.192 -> 6.54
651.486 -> 11.6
